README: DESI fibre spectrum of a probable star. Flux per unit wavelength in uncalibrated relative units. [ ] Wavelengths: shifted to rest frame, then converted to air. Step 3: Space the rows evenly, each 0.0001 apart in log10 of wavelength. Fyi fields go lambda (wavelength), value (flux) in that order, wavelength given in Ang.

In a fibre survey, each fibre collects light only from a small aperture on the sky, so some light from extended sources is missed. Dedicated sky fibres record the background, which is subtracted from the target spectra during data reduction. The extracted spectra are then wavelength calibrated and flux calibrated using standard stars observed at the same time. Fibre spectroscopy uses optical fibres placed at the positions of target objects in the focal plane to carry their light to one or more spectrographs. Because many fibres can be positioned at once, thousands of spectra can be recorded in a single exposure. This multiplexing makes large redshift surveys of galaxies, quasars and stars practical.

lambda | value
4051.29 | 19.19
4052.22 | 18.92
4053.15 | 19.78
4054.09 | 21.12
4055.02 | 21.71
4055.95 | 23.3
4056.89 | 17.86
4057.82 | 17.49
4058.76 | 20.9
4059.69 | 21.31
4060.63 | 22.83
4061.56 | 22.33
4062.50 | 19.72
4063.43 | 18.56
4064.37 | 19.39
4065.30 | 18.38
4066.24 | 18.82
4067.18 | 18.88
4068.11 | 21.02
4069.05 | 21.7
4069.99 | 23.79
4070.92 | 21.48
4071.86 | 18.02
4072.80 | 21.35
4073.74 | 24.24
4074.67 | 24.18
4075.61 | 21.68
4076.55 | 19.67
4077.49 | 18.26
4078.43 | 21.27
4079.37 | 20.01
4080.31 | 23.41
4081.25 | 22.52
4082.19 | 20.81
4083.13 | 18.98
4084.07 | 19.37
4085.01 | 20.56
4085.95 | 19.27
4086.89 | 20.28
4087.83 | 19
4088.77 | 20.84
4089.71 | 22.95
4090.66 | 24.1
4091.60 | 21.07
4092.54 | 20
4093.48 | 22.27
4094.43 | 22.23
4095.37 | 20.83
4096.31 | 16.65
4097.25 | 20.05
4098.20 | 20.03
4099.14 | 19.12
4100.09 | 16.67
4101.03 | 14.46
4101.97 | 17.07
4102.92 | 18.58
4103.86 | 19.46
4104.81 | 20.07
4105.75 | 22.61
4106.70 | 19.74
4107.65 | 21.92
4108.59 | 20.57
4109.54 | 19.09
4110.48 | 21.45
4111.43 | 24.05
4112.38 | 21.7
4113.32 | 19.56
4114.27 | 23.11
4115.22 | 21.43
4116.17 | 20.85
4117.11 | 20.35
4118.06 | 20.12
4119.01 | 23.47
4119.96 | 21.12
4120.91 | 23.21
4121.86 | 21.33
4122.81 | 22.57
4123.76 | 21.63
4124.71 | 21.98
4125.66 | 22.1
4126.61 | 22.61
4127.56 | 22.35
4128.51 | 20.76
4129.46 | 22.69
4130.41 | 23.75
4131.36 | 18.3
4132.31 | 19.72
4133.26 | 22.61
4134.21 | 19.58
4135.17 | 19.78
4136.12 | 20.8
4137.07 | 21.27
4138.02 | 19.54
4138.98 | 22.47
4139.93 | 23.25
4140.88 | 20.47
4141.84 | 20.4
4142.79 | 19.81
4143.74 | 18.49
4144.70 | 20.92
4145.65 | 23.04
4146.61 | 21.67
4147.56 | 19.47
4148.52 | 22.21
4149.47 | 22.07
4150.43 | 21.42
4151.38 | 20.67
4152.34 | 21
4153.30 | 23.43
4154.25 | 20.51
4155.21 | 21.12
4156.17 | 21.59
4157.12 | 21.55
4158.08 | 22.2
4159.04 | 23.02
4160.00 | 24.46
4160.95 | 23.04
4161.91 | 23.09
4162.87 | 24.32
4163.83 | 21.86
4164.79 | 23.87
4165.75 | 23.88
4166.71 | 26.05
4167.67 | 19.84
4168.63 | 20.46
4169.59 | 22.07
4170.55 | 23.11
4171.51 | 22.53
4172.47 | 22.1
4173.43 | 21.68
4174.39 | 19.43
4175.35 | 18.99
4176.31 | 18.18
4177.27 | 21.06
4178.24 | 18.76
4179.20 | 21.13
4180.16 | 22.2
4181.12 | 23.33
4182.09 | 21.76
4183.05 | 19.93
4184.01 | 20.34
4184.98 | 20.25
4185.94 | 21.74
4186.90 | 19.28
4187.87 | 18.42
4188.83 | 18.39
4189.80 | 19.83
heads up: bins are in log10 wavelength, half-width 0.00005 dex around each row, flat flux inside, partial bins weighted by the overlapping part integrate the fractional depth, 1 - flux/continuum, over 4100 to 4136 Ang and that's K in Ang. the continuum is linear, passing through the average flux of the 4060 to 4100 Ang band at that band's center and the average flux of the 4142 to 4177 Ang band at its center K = 0.5 Ang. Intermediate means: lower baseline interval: 20.7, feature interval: 20.9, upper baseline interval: 21.7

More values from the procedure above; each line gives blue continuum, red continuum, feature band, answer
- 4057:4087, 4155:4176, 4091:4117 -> 1.2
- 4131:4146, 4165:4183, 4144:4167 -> -1.3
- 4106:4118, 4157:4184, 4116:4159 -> 0.2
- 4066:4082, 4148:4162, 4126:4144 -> 0.7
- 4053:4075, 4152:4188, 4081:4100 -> 0.5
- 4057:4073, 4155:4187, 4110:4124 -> -0.5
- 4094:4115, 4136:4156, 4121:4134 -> -0.7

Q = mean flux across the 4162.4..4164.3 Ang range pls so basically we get 23.1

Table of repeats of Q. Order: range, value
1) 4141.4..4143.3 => 20.2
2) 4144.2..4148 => 21.3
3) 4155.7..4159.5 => 22.1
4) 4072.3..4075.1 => 23.2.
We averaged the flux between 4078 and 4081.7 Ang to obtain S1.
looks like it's 21.8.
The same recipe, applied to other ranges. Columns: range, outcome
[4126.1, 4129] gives 21.9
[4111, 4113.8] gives 21.7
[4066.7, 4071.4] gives 21.4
